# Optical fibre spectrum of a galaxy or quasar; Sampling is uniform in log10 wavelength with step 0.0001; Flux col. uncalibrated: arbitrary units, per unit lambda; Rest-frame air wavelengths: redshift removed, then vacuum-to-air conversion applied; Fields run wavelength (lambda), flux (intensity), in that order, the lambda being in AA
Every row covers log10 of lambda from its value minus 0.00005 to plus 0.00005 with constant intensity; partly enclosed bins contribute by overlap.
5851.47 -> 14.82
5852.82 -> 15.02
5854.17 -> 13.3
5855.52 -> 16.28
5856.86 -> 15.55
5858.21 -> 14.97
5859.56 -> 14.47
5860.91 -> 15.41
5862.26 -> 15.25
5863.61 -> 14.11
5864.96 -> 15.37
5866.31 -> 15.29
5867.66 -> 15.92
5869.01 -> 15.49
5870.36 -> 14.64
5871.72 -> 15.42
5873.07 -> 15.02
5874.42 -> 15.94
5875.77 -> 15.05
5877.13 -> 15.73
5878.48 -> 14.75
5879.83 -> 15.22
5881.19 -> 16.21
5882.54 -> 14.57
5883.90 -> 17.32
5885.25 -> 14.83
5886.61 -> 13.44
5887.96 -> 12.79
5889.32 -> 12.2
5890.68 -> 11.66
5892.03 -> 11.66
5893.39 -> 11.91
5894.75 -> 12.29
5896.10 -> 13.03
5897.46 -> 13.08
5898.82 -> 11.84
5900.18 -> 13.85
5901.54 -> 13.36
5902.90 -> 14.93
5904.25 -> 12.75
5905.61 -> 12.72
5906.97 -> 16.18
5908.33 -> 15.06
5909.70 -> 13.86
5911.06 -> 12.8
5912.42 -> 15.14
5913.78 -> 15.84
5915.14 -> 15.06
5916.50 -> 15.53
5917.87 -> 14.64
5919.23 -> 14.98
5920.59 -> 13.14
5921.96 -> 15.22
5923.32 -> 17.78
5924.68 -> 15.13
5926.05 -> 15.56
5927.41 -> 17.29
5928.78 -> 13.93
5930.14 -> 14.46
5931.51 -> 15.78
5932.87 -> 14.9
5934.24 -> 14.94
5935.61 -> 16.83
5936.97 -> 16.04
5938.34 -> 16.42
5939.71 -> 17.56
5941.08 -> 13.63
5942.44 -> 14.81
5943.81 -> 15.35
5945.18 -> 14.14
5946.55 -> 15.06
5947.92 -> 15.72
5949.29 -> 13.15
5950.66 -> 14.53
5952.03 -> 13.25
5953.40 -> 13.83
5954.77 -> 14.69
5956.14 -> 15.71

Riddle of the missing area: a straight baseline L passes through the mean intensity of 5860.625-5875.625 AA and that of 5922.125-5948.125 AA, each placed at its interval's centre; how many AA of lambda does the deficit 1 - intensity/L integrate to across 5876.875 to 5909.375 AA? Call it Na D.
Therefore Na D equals 3.33 AA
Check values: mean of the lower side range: 15.3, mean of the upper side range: 15.5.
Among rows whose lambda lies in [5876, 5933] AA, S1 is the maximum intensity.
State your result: 17.78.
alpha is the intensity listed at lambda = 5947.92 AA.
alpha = 15.72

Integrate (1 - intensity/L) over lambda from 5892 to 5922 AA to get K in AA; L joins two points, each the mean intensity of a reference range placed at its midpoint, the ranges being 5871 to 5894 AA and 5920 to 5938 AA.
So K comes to 2.2 AA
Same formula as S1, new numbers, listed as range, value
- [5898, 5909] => 16.18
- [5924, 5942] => 17.56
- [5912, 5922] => 15.84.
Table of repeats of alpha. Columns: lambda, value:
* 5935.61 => 16.83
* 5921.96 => 15.22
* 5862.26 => 15.25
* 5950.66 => 14.53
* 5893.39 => 11.91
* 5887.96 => 12.79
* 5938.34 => 16.42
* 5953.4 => 13.83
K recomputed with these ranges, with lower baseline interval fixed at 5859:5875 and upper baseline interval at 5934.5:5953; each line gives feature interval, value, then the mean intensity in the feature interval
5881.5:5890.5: 0.6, 14.1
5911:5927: -0.1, 15.2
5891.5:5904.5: 1.9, 12.9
